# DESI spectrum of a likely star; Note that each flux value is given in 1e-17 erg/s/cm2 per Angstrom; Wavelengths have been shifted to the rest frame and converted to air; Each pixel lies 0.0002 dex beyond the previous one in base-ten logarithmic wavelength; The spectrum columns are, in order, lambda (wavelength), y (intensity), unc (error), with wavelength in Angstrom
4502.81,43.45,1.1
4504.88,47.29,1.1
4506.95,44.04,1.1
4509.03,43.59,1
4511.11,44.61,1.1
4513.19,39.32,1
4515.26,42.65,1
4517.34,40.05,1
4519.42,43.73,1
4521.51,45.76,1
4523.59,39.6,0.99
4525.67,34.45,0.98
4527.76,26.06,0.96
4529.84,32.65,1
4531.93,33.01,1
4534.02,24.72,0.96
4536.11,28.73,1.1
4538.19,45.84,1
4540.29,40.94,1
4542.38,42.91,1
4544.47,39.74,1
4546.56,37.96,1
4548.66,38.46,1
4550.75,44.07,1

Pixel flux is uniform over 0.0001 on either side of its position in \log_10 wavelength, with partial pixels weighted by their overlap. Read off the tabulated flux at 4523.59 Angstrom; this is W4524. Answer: 39.6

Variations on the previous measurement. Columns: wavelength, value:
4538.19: 45.84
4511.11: 44.61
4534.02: 24.72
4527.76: 26.06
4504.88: 47.29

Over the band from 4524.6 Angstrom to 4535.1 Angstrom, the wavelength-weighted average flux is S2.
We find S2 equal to 30.2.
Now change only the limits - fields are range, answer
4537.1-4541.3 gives 43.2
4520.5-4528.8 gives 36.4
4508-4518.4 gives 42.1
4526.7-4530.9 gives 29.4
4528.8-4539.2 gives 33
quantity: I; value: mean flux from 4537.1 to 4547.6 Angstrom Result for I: 41.4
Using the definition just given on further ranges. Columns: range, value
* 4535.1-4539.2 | 37.4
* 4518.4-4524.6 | 43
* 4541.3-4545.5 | 41.4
